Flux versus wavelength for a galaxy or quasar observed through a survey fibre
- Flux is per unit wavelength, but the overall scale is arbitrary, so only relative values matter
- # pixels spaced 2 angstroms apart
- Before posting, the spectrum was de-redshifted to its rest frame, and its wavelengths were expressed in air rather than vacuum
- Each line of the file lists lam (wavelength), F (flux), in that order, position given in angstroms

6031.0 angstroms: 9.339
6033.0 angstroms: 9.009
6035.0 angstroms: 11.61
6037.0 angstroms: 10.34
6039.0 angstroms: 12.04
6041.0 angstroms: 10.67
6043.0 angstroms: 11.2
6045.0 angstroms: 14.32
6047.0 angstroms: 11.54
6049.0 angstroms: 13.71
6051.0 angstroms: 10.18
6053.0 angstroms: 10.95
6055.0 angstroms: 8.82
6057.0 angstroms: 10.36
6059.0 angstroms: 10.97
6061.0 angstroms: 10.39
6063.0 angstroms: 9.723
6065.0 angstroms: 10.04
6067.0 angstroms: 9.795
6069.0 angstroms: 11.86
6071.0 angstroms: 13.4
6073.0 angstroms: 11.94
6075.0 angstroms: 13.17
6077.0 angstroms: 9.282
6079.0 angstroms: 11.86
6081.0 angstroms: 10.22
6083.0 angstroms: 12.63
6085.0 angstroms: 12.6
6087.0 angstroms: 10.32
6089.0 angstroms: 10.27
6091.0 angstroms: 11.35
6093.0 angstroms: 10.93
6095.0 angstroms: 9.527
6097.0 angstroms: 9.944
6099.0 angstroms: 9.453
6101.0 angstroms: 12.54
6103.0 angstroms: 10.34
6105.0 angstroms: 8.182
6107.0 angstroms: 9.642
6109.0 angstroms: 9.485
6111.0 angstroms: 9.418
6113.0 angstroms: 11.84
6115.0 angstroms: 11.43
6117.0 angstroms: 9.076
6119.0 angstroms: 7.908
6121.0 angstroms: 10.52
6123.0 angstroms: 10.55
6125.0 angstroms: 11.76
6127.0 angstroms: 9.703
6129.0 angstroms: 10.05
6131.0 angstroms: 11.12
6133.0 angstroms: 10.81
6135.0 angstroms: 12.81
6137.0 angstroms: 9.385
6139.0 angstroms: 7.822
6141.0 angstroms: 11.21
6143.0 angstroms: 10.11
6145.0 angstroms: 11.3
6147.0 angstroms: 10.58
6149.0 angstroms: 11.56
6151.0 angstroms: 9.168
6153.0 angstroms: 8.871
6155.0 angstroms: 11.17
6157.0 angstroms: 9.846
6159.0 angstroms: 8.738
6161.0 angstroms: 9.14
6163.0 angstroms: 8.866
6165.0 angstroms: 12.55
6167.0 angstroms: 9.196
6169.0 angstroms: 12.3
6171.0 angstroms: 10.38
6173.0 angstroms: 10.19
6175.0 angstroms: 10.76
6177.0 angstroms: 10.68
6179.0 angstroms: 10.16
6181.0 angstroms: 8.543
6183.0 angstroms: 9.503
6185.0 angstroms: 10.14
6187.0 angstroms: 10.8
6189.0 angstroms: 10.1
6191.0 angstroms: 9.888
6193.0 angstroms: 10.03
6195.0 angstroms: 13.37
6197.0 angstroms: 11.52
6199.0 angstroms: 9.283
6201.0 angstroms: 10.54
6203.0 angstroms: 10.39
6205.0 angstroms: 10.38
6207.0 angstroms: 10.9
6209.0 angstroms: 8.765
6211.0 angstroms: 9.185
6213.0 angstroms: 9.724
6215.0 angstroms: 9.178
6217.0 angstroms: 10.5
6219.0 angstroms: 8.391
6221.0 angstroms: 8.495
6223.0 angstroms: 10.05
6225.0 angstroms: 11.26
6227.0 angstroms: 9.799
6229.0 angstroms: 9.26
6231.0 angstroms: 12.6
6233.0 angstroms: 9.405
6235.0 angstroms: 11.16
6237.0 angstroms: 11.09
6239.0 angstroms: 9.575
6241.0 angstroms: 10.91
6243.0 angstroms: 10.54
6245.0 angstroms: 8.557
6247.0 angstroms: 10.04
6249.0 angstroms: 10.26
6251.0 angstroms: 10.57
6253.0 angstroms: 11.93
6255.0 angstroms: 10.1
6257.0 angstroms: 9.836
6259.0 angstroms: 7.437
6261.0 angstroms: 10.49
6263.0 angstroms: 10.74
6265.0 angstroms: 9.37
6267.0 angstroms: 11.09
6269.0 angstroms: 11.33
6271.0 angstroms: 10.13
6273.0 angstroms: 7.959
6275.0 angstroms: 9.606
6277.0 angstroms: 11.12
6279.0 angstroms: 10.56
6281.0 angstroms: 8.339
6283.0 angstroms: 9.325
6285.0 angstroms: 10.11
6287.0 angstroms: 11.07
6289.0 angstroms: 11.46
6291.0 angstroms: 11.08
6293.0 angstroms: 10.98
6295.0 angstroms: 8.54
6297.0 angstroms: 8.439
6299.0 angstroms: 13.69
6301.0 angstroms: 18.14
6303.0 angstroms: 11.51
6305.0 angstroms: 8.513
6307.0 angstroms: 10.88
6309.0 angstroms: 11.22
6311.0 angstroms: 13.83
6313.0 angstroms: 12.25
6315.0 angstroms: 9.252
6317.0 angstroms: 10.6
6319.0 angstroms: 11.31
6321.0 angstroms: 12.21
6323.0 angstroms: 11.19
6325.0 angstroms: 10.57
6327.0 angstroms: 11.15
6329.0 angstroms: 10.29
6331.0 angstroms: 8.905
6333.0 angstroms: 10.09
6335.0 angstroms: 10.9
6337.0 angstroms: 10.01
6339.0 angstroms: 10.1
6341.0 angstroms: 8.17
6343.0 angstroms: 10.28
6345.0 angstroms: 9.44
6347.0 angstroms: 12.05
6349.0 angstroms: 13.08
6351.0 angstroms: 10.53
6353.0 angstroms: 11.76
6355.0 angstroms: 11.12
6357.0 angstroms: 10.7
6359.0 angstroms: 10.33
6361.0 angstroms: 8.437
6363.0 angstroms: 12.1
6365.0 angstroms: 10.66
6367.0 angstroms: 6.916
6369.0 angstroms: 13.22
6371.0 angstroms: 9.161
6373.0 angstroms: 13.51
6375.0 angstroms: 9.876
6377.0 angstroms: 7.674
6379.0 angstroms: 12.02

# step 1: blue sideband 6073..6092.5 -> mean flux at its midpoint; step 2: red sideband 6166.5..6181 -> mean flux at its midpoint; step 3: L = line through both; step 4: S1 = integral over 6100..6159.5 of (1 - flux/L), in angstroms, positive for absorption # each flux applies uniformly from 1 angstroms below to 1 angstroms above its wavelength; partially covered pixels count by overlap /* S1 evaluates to 3.4 angstroms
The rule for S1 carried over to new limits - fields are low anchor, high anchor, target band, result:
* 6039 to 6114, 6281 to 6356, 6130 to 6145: 0.52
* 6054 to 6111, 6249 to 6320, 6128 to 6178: 1.45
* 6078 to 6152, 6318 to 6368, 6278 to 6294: 0.18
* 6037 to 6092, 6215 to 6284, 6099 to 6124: 2.00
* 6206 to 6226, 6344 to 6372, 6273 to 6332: -3.30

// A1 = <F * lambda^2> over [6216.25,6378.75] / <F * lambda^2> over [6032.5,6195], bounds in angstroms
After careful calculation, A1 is 1.05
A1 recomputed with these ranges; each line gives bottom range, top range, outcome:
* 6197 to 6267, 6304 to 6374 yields 1.10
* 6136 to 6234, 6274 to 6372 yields 1.11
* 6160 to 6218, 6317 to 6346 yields 1.06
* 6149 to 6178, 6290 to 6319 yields 1.17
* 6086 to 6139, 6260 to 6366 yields 1.11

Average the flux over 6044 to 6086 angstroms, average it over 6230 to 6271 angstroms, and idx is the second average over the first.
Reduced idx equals 0.91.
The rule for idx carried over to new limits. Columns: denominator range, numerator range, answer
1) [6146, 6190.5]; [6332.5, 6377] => 1.04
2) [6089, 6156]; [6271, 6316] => 1.05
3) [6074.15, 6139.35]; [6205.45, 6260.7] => 0.95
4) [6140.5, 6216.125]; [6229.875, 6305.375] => 1.02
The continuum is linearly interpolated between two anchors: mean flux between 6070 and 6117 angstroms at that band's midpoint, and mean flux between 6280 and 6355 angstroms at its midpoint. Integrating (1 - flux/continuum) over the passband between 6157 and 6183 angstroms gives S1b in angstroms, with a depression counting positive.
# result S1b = 1.8 angstroms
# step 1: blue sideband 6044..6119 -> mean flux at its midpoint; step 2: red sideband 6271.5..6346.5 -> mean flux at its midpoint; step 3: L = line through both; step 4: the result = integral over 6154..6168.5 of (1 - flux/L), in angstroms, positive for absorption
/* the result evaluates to 1.0 angstroms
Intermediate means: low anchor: 10.8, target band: 10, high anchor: 10.6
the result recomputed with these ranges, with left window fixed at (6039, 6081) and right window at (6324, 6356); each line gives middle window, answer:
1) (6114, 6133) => 1.35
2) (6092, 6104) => 0.71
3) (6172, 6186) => 1.18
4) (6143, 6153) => 0.52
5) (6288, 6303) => -1.57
